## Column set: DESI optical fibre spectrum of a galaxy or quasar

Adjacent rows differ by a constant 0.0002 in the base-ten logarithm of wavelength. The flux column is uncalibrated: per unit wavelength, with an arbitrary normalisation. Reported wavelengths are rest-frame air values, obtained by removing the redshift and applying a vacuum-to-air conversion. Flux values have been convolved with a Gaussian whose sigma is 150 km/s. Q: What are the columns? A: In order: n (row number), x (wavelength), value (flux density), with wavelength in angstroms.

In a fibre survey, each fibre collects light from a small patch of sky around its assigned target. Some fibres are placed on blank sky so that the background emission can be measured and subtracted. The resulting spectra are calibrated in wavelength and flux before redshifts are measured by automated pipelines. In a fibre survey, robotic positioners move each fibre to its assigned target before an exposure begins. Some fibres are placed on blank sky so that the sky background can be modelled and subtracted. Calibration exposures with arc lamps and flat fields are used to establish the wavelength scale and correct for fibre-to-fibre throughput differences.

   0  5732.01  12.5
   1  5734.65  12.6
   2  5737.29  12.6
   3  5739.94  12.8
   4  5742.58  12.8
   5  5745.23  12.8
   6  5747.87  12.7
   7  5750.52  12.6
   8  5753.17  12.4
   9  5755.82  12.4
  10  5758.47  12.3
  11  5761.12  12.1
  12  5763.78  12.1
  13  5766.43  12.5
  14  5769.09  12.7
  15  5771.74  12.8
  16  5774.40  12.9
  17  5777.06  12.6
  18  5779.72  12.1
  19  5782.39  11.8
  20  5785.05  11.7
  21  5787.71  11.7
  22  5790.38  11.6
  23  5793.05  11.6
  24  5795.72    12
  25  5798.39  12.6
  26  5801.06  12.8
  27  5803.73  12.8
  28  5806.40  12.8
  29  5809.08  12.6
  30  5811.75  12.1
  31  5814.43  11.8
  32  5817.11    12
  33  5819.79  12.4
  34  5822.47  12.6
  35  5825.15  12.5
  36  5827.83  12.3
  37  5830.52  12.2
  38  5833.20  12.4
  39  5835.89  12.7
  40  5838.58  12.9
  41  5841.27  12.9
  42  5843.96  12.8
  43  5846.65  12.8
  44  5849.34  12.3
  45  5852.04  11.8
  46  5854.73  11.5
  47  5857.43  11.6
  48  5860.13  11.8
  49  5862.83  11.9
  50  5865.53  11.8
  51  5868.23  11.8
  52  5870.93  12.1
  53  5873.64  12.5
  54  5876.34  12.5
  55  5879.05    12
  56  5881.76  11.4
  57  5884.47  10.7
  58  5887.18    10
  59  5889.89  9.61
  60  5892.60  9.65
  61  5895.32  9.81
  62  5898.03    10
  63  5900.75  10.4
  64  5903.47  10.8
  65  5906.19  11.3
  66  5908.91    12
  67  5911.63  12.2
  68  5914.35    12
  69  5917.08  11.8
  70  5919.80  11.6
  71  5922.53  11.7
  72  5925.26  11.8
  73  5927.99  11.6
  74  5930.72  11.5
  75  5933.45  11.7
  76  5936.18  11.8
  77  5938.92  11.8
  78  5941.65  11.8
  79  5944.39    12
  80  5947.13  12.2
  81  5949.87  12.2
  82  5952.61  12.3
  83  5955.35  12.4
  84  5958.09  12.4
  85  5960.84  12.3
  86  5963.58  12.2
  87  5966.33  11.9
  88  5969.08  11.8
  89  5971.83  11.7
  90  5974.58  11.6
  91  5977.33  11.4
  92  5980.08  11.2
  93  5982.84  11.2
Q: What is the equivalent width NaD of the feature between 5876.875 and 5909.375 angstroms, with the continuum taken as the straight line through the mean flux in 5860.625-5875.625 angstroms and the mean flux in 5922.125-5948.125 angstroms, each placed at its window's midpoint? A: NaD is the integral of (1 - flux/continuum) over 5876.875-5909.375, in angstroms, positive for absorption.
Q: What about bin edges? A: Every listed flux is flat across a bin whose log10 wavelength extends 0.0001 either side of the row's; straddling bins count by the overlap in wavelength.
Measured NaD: 3.5 angstroms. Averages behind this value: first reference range 12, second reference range 11.8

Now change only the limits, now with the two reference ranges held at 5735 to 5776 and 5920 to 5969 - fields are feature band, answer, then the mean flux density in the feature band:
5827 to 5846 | -0.5 angstroms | 12.6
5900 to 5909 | 0.8 angstroms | 11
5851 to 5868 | 0.7 angstroms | 11.7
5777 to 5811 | 0.7 angstroms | 12.2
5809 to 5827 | 0.2 angstroms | 12.3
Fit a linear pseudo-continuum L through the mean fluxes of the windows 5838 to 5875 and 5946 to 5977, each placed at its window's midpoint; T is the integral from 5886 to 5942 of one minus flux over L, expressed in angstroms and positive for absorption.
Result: 4.3 angstroms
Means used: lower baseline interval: 12.2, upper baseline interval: 12.1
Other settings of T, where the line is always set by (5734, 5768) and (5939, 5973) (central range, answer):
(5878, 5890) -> 1.38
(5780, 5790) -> 0.55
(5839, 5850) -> -0.38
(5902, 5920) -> 0.76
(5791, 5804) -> 0.14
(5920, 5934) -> 0.57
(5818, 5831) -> -0.04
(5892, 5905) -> 2.16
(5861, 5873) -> 0.33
